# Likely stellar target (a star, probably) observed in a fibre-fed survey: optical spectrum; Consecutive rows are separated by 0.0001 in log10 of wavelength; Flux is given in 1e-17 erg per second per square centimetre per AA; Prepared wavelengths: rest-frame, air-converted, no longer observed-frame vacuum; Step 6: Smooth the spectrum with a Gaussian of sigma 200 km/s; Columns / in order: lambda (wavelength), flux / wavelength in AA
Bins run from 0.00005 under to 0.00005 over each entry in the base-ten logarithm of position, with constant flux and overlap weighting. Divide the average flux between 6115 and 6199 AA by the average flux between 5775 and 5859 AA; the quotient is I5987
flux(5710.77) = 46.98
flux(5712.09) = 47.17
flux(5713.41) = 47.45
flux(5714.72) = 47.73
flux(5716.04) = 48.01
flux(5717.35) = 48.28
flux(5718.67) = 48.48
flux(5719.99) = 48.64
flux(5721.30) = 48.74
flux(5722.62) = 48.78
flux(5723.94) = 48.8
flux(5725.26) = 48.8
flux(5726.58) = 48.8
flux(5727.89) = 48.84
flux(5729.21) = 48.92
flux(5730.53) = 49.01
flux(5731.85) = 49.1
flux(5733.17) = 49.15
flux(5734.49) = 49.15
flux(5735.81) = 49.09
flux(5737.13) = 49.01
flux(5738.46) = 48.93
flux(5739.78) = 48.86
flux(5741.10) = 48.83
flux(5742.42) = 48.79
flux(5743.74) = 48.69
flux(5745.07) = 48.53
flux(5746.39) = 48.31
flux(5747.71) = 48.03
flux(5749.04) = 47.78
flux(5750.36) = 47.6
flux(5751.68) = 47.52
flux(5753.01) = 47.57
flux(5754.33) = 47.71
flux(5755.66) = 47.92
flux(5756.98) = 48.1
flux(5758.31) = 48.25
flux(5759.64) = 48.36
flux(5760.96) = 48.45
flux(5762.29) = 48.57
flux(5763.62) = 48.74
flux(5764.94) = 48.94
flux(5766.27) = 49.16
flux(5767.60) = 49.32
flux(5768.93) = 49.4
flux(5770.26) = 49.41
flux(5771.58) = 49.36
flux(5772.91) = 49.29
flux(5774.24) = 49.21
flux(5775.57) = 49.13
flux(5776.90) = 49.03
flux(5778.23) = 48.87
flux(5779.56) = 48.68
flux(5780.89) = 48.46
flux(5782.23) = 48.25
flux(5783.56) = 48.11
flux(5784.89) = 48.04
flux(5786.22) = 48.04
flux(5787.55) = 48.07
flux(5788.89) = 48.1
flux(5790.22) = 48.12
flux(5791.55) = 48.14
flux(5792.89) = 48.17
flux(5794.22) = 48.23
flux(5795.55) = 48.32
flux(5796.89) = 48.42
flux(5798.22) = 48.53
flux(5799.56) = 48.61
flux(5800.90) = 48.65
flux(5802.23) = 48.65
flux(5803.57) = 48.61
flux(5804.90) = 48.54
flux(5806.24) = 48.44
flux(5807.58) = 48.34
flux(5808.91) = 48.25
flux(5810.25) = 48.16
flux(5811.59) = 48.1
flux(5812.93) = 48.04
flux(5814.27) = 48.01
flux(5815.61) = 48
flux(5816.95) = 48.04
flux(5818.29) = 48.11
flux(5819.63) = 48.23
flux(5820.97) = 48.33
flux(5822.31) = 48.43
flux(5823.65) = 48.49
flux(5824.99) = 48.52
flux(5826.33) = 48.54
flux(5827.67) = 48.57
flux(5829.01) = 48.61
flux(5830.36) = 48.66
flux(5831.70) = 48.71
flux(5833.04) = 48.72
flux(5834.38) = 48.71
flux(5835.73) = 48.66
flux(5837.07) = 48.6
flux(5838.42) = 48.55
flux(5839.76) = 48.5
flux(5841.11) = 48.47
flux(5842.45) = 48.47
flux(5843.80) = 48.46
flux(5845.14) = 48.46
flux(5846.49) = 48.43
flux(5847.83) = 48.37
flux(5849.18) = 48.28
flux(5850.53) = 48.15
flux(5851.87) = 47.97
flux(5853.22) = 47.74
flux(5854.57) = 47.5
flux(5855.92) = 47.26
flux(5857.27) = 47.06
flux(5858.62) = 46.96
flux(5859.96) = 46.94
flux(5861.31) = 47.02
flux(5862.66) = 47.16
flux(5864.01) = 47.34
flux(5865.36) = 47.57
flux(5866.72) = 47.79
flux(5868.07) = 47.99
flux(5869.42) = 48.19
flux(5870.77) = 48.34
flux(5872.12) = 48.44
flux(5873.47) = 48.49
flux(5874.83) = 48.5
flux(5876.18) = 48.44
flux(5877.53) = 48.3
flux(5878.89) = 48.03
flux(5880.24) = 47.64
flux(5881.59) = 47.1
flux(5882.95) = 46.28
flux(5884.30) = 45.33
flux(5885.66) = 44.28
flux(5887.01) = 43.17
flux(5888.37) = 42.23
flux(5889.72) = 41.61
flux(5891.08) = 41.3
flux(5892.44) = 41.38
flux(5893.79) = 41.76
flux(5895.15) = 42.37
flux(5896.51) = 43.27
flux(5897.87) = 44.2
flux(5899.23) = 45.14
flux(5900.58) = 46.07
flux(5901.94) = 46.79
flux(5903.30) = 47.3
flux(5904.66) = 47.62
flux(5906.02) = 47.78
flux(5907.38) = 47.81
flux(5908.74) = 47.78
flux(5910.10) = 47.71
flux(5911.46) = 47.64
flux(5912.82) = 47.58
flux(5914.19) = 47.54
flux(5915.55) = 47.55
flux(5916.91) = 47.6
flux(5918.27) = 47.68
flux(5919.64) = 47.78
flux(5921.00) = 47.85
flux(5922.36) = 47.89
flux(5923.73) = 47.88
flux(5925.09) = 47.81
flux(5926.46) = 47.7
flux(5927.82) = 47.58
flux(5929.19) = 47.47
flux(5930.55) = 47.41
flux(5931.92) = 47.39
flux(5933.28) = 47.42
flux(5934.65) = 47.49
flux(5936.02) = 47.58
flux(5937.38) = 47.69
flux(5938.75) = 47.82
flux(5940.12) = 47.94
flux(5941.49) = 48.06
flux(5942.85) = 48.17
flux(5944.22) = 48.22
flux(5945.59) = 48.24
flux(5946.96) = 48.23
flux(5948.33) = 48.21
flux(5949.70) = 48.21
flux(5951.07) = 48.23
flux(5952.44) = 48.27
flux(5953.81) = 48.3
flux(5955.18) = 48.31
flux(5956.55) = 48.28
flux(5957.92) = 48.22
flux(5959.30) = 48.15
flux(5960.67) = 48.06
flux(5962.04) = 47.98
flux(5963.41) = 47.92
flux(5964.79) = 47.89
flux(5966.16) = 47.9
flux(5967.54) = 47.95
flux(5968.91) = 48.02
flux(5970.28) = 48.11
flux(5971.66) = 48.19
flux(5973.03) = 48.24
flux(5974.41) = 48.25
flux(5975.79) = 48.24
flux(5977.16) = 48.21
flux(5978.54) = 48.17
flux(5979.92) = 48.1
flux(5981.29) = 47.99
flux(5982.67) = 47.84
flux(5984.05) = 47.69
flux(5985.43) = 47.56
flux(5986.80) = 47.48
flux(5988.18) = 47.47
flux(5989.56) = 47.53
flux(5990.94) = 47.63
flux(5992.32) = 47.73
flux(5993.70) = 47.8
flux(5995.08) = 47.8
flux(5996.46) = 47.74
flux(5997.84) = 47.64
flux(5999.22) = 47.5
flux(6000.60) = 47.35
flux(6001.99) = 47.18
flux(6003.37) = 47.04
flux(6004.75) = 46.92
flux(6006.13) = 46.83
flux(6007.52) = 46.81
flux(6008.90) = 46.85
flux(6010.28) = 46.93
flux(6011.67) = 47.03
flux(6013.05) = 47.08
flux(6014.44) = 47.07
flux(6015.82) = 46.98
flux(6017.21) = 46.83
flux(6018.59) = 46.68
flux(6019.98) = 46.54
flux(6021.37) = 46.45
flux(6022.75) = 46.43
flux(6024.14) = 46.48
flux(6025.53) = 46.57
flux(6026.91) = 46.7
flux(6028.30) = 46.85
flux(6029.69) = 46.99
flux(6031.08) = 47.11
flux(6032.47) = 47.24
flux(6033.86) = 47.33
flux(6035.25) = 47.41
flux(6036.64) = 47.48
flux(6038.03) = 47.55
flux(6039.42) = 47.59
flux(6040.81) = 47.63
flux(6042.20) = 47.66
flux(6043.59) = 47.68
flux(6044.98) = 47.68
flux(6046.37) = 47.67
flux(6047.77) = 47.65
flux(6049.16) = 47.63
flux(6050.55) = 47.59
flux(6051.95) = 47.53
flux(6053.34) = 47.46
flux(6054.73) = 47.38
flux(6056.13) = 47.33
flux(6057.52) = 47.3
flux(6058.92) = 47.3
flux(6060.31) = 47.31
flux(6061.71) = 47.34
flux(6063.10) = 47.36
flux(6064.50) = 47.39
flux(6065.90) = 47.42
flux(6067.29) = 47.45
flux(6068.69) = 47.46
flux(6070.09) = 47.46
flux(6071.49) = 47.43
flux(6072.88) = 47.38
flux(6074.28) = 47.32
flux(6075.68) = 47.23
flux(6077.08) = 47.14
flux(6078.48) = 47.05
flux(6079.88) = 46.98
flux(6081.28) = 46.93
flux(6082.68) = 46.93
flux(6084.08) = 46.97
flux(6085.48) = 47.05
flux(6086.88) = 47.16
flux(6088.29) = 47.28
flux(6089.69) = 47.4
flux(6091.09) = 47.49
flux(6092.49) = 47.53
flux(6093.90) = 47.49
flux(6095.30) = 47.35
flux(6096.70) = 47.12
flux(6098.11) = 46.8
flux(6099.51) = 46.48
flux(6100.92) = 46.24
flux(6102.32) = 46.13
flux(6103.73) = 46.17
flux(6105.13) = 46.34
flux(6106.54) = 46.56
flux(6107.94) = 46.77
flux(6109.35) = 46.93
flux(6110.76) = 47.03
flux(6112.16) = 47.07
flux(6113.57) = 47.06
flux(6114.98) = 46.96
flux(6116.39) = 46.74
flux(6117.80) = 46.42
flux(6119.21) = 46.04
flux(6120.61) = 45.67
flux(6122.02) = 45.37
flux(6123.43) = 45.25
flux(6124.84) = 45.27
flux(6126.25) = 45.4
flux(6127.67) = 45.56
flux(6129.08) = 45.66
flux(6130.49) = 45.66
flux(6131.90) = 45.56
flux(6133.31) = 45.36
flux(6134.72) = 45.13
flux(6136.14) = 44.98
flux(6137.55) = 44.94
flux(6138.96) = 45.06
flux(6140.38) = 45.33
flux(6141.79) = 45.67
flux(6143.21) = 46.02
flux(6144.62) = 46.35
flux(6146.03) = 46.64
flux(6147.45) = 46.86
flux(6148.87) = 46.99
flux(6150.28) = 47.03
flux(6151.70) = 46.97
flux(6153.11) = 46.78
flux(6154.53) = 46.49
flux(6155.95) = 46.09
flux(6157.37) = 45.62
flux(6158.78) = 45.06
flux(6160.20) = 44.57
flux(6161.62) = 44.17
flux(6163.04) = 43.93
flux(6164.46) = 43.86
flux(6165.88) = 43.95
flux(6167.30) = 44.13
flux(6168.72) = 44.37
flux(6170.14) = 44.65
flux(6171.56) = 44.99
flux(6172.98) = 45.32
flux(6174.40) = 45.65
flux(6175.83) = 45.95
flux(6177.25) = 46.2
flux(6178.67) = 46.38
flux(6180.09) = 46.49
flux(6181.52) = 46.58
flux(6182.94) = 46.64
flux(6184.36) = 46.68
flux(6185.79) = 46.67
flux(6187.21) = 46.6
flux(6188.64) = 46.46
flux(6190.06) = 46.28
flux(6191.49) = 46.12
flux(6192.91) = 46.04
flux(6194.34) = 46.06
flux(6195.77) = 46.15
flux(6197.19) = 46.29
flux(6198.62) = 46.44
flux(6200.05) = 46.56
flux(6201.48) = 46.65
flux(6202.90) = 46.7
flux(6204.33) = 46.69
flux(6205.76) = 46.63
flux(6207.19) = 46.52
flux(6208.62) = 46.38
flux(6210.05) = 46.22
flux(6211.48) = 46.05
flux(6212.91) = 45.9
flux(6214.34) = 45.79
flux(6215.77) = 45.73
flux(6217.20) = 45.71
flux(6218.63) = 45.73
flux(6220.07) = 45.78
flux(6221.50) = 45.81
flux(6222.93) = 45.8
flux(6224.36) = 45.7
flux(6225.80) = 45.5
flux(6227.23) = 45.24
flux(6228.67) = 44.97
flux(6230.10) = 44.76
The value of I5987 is 0.9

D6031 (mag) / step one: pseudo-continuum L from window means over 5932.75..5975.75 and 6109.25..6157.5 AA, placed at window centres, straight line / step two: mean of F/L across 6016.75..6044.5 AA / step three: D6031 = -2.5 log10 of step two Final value 0.003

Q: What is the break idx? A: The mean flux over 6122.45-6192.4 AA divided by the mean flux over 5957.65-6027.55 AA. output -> 0.96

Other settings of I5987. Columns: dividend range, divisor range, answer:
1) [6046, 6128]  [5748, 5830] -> 0.97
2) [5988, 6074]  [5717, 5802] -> 0.97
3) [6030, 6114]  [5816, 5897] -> 1.00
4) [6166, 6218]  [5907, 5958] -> 0.96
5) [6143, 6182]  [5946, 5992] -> 0.95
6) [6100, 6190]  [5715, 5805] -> 0.94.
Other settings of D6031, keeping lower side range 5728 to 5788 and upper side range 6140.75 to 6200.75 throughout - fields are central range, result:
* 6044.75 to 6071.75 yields -0.02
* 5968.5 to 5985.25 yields -0.02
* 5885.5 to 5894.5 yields 0.14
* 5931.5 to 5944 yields -0.01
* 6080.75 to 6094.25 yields -0.02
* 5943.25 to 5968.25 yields -0.02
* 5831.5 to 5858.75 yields 0.00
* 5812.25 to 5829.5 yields 0.00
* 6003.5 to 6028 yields 0.00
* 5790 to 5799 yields 0.00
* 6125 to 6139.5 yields 0.02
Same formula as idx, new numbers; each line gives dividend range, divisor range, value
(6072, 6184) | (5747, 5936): 0.97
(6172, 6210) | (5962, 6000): 0.97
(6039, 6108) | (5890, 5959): 1.00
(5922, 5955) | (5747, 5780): 0.99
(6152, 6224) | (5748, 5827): 0.95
